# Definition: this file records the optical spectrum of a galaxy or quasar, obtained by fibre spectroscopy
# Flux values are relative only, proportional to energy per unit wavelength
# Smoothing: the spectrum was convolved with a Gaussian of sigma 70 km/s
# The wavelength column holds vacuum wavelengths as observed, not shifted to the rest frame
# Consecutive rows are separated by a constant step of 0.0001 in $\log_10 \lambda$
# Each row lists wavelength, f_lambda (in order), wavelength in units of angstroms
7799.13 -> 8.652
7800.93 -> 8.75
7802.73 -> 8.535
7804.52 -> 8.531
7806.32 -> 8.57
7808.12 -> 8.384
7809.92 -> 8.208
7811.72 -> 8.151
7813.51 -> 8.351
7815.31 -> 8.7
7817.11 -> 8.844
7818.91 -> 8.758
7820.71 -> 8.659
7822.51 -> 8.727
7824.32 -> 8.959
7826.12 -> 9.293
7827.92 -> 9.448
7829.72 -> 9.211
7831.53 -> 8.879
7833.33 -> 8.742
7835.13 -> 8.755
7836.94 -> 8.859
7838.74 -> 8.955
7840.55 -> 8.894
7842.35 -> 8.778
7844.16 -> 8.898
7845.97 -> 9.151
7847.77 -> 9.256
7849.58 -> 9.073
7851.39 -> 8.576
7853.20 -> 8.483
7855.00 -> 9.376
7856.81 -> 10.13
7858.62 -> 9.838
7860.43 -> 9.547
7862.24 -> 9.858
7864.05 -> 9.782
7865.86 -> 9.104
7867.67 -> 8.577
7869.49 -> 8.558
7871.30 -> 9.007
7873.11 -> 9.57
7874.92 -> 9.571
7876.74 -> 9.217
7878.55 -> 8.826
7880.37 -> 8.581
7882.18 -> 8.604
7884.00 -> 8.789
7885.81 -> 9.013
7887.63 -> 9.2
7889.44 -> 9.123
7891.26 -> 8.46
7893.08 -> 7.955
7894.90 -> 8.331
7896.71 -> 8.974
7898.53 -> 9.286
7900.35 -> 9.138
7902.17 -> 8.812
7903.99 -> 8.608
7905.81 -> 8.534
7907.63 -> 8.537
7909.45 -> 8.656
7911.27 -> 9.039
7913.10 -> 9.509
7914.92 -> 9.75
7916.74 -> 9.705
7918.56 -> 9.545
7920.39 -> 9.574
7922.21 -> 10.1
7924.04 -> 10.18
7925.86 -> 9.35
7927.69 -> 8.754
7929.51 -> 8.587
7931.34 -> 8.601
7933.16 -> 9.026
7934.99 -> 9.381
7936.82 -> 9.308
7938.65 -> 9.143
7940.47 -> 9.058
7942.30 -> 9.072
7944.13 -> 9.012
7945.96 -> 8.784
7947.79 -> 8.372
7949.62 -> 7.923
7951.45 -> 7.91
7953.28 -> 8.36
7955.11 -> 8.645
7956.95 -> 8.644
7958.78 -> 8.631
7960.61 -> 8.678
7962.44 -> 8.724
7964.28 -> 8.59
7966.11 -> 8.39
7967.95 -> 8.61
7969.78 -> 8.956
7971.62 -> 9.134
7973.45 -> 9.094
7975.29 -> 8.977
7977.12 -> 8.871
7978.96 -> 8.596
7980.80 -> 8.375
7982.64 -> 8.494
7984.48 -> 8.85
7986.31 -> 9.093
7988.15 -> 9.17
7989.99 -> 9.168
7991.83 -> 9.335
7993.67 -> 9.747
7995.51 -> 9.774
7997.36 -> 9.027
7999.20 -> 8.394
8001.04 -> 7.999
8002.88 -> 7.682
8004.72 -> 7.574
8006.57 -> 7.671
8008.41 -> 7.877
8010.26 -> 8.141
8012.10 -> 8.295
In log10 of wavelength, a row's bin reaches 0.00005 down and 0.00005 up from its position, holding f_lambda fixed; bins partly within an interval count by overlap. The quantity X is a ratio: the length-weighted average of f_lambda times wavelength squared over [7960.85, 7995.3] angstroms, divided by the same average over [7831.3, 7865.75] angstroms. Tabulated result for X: 1.01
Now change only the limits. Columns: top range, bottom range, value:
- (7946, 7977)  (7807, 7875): 0.99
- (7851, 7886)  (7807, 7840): 1.06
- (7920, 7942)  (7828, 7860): 1.04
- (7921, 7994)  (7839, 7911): 1.01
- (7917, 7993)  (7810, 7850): 1.04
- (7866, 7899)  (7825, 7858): 0.99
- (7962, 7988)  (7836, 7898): 1.00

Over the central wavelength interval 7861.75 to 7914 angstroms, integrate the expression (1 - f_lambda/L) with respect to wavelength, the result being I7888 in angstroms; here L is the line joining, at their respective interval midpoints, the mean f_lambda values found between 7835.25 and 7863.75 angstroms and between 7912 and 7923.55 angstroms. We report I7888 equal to 2.96 angstroms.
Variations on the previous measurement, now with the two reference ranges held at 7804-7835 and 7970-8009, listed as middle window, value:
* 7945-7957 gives 0.5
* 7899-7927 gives -1.7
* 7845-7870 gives -1.5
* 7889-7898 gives 0.2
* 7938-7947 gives -0.3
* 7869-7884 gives -0.5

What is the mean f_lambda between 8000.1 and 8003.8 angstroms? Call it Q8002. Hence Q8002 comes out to 7.86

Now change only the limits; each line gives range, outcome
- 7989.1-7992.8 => 9.26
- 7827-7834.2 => 9.07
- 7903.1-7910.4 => 8.59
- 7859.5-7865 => 9.73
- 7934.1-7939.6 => 9.28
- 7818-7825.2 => 8.77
